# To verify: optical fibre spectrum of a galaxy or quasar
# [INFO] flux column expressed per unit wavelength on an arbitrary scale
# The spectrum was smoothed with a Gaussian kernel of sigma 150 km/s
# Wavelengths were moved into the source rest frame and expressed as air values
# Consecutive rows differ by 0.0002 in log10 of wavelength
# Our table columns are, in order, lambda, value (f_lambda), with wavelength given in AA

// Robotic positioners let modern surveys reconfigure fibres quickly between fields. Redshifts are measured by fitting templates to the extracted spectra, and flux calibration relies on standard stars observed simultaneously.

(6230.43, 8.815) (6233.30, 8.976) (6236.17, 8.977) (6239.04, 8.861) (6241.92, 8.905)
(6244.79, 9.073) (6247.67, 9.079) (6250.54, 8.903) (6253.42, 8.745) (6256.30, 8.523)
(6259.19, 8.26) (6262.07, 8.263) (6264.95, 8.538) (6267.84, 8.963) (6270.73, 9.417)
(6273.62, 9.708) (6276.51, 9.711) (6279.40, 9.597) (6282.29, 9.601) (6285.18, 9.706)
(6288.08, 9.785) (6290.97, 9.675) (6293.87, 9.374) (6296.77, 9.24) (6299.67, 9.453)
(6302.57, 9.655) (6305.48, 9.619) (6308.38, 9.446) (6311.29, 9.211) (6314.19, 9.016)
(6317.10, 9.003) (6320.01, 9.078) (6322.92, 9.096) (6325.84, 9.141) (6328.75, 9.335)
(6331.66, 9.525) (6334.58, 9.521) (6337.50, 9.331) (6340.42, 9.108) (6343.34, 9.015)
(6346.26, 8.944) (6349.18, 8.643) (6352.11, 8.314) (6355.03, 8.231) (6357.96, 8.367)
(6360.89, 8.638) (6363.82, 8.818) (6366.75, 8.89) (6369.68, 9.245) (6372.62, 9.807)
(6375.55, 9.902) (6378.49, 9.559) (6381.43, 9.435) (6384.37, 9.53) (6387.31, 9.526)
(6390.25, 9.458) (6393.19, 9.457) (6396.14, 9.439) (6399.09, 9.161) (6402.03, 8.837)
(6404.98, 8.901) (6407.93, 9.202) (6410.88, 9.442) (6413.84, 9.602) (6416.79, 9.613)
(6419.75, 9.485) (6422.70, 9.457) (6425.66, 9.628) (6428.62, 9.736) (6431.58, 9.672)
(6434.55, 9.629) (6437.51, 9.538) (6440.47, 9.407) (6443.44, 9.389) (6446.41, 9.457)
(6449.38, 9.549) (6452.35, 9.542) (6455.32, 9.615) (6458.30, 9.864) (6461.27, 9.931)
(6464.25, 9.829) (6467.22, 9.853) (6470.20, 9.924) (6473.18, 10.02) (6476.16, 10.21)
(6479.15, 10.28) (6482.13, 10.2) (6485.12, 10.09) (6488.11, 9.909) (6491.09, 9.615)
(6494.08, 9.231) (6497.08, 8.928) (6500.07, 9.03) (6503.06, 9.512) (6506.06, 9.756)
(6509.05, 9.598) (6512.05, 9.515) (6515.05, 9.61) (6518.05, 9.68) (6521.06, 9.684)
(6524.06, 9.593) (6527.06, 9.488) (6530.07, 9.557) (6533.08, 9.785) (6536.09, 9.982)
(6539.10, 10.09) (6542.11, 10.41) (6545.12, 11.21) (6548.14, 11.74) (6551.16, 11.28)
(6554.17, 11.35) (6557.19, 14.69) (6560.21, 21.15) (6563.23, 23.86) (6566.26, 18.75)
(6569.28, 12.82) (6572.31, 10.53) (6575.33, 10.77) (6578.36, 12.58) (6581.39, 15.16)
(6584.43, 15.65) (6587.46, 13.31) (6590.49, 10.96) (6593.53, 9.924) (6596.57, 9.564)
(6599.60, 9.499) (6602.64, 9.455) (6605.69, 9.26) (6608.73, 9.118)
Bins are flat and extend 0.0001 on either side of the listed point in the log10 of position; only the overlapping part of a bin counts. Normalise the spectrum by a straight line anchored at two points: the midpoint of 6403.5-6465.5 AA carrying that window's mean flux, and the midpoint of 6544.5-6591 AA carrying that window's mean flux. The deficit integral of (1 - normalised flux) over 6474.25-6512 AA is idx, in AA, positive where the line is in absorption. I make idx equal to 6.2 AA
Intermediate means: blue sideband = 9.55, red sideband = 14.2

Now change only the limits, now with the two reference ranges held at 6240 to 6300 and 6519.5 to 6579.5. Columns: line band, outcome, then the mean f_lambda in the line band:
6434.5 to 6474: 5.8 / 9.68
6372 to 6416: 5.0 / 9.41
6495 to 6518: 4.9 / 9.43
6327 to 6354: 2.5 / 9.07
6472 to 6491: 2.6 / 10.1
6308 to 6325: 1.0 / 9.12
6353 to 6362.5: 1.7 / 8.41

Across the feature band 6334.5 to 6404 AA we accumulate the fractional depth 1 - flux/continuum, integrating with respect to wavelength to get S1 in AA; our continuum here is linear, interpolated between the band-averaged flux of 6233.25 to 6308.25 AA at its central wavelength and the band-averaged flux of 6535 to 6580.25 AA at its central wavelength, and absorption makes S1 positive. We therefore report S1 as 10.0 AA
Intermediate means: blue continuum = 9.19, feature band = 9.12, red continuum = 13.5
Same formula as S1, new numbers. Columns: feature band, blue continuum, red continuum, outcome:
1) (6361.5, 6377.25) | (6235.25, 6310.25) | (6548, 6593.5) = 2.2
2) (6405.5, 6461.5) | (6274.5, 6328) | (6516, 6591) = 7.7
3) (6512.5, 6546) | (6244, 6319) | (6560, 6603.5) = 7.4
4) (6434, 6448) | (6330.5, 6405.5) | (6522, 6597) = 1.3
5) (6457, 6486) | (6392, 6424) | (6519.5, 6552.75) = -0.7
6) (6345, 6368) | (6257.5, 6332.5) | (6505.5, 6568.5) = 3.2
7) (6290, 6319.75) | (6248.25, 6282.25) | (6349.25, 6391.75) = -1.0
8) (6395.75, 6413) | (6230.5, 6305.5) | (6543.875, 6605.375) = 2.8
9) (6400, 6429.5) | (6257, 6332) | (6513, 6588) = 3.8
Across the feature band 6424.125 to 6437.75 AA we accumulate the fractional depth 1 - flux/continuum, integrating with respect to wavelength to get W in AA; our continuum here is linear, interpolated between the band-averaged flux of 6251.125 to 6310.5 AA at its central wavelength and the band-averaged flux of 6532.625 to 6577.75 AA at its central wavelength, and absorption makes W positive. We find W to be 2.16 AA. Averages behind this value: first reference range 9.26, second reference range 13.3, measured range 9.65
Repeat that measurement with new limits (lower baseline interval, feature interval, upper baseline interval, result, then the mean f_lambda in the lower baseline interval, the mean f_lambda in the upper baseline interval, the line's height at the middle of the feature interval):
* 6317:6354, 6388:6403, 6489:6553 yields 0.1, 9.07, 9.88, 9.34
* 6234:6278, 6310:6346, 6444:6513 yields 0.0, 8.93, 9.71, 9.18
